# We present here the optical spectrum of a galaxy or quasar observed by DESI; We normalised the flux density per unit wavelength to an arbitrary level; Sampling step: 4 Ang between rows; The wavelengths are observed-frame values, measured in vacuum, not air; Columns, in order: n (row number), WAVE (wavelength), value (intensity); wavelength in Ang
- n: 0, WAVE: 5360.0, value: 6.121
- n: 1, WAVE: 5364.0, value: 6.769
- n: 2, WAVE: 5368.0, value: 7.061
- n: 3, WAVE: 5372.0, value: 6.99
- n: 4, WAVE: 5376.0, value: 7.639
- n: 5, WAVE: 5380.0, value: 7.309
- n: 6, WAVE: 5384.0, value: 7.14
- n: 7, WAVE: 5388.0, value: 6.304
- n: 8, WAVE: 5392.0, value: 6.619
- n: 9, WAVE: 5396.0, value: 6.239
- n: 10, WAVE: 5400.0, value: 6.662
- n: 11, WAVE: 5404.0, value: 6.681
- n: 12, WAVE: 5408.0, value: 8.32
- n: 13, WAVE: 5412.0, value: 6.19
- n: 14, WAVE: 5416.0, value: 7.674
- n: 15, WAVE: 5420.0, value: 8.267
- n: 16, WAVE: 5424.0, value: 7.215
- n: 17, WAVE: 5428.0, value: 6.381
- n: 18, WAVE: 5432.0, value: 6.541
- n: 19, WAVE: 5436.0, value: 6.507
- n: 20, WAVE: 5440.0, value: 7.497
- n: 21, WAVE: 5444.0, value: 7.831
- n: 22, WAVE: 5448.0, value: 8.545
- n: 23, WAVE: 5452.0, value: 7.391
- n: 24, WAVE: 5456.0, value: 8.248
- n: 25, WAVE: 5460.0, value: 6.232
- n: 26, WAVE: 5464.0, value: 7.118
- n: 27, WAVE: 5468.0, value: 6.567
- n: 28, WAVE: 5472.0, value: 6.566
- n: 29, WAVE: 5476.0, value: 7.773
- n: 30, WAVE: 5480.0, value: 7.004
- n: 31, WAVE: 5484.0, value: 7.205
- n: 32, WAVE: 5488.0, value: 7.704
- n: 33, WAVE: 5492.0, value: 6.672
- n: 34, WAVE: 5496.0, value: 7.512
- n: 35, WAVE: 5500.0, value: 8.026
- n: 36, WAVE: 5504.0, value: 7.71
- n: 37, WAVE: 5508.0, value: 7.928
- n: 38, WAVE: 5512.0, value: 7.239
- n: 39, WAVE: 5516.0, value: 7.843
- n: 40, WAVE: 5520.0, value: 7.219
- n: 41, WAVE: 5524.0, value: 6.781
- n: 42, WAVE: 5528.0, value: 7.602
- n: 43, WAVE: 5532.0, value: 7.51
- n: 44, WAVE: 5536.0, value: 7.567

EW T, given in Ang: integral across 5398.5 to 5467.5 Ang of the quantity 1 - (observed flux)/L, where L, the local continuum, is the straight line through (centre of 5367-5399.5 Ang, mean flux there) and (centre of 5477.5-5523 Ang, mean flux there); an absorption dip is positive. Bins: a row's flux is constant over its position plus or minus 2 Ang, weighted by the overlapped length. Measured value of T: -1.1 Ang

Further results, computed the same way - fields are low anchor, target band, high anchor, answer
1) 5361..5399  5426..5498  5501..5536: 0.6 Ang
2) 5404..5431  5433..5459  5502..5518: -0.6 Ang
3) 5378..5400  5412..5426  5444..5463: -0.7 Ang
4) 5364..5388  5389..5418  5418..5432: 1.1 Ang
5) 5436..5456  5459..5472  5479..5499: 1.5 Ang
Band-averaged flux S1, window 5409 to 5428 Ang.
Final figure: 7.29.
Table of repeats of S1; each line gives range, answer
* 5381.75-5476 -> 7.09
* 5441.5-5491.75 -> 7.33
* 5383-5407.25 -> 6.67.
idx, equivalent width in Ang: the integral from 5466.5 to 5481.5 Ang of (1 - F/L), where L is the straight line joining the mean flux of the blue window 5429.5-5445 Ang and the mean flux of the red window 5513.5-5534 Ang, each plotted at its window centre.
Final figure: 0.4 Ang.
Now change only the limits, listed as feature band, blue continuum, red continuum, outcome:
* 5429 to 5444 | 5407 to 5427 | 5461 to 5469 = 0.5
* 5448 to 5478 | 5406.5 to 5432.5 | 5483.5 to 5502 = 0.6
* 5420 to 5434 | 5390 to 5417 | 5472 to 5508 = 0.2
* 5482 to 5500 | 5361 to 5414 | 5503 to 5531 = 0.0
